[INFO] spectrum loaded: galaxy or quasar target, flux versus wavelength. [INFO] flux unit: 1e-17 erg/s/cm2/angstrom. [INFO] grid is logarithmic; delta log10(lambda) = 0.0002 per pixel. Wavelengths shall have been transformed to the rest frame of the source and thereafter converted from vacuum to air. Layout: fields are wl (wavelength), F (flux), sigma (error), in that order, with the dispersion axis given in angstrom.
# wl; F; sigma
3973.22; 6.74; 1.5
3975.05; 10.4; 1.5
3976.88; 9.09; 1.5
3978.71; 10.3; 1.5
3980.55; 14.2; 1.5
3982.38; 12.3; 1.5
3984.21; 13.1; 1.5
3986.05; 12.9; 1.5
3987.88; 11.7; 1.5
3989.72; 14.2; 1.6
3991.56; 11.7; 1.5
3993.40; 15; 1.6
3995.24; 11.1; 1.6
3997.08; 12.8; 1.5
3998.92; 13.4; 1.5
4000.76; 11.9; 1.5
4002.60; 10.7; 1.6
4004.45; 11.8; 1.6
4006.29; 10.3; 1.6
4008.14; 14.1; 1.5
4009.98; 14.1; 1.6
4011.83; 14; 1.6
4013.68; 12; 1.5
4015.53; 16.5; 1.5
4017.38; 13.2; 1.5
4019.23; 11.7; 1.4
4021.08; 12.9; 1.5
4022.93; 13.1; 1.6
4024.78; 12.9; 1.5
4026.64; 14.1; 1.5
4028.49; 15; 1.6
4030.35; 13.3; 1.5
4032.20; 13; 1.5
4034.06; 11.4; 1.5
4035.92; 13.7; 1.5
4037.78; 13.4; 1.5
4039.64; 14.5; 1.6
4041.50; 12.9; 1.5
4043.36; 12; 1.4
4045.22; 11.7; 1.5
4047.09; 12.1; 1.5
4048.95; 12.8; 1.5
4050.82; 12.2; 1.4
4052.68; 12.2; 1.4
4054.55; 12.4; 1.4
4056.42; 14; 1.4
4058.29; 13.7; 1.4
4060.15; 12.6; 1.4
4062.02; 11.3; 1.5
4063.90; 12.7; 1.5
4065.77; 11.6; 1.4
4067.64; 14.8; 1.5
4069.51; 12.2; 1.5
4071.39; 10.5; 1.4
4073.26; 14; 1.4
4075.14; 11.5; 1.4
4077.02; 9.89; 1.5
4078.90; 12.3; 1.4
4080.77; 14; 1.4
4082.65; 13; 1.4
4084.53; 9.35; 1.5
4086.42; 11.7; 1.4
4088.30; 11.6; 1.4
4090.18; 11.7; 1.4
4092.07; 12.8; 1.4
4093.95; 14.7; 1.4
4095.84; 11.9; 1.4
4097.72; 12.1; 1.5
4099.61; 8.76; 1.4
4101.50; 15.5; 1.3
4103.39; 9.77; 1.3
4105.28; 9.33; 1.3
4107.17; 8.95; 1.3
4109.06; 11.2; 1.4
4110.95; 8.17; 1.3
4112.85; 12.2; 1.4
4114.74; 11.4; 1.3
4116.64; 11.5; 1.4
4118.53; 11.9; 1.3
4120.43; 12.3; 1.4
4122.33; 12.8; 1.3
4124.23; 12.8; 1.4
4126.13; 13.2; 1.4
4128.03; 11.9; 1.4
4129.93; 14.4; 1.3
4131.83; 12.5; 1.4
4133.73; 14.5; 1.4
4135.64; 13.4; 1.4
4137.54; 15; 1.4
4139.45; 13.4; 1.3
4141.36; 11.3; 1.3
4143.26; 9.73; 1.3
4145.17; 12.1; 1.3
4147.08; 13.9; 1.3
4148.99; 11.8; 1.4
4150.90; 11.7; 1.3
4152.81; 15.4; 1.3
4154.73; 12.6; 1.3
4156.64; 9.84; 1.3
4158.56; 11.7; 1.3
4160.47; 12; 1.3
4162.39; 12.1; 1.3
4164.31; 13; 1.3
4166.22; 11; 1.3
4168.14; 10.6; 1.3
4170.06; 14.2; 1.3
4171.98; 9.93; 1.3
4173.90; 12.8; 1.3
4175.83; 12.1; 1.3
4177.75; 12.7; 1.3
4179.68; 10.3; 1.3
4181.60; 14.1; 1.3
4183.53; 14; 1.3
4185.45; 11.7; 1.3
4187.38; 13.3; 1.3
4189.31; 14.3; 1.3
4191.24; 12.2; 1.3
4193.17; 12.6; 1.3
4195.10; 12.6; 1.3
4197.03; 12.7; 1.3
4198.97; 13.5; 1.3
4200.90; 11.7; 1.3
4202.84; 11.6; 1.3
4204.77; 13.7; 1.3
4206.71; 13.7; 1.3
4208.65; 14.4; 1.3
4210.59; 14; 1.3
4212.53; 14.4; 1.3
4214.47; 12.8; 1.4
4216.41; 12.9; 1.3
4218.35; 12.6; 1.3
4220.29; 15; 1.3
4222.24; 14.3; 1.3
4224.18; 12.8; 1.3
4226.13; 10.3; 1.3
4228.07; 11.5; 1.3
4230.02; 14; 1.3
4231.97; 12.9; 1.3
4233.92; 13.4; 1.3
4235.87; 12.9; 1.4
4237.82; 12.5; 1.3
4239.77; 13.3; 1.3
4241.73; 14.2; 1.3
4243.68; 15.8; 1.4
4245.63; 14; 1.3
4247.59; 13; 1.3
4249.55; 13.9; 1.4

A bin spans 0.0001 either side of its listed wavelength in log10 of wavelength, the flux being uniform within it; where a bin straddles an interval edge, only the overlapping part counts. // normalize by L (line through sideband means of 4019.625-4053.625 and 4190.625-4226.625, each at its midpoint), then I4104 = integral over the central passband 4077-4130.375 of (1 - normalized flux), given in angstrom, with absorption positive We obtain 5.0 angstrom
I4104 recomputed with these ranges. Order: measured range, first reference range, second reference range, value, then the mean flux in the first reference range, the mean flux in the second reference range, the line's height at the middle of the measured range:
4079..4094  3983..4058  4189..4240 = 0.8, 12.9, 13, 12.9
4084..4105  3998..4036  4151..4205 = 1.5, 13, 12.4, 12.7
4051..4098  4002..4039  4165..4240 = 2.4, 13.1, 12.8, 13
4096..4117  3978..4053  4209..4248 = 3.6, 12.8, 13.4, 13.1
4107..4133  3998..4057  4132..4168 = 1.3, 12.9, 12.4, 12.5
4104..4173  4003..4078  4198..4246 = 5.4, 12.8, 13.3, 13.1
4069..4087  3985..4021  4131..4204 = 1.2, 12.8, 12.5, 12.6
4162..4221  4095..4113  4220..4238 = -2.6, 10.7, 12.9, 12.2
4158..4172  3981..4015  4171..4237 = 1.0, 12.7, 12.9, 12.8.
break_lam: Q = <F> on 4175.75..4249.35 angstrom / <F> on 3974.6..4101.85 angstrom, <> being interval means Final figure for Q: 1.0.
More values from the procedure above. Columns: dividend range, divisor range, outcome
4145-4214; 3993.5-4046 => 0.98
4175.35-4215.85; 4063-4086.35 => 1.07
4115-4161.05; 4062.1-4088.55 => 1.04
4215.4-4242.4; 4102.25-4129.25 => 1.15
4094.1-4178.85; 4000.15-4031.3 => 0.92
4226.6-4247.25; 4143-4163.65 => 1.10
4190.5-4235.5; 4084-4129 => 1.12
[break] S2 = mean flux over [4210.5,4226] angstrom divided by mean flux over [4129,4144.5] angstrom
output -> 1.03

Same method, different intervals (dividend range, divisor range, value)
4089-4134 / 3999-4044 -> 0.91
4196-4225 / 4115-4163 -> 1.06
